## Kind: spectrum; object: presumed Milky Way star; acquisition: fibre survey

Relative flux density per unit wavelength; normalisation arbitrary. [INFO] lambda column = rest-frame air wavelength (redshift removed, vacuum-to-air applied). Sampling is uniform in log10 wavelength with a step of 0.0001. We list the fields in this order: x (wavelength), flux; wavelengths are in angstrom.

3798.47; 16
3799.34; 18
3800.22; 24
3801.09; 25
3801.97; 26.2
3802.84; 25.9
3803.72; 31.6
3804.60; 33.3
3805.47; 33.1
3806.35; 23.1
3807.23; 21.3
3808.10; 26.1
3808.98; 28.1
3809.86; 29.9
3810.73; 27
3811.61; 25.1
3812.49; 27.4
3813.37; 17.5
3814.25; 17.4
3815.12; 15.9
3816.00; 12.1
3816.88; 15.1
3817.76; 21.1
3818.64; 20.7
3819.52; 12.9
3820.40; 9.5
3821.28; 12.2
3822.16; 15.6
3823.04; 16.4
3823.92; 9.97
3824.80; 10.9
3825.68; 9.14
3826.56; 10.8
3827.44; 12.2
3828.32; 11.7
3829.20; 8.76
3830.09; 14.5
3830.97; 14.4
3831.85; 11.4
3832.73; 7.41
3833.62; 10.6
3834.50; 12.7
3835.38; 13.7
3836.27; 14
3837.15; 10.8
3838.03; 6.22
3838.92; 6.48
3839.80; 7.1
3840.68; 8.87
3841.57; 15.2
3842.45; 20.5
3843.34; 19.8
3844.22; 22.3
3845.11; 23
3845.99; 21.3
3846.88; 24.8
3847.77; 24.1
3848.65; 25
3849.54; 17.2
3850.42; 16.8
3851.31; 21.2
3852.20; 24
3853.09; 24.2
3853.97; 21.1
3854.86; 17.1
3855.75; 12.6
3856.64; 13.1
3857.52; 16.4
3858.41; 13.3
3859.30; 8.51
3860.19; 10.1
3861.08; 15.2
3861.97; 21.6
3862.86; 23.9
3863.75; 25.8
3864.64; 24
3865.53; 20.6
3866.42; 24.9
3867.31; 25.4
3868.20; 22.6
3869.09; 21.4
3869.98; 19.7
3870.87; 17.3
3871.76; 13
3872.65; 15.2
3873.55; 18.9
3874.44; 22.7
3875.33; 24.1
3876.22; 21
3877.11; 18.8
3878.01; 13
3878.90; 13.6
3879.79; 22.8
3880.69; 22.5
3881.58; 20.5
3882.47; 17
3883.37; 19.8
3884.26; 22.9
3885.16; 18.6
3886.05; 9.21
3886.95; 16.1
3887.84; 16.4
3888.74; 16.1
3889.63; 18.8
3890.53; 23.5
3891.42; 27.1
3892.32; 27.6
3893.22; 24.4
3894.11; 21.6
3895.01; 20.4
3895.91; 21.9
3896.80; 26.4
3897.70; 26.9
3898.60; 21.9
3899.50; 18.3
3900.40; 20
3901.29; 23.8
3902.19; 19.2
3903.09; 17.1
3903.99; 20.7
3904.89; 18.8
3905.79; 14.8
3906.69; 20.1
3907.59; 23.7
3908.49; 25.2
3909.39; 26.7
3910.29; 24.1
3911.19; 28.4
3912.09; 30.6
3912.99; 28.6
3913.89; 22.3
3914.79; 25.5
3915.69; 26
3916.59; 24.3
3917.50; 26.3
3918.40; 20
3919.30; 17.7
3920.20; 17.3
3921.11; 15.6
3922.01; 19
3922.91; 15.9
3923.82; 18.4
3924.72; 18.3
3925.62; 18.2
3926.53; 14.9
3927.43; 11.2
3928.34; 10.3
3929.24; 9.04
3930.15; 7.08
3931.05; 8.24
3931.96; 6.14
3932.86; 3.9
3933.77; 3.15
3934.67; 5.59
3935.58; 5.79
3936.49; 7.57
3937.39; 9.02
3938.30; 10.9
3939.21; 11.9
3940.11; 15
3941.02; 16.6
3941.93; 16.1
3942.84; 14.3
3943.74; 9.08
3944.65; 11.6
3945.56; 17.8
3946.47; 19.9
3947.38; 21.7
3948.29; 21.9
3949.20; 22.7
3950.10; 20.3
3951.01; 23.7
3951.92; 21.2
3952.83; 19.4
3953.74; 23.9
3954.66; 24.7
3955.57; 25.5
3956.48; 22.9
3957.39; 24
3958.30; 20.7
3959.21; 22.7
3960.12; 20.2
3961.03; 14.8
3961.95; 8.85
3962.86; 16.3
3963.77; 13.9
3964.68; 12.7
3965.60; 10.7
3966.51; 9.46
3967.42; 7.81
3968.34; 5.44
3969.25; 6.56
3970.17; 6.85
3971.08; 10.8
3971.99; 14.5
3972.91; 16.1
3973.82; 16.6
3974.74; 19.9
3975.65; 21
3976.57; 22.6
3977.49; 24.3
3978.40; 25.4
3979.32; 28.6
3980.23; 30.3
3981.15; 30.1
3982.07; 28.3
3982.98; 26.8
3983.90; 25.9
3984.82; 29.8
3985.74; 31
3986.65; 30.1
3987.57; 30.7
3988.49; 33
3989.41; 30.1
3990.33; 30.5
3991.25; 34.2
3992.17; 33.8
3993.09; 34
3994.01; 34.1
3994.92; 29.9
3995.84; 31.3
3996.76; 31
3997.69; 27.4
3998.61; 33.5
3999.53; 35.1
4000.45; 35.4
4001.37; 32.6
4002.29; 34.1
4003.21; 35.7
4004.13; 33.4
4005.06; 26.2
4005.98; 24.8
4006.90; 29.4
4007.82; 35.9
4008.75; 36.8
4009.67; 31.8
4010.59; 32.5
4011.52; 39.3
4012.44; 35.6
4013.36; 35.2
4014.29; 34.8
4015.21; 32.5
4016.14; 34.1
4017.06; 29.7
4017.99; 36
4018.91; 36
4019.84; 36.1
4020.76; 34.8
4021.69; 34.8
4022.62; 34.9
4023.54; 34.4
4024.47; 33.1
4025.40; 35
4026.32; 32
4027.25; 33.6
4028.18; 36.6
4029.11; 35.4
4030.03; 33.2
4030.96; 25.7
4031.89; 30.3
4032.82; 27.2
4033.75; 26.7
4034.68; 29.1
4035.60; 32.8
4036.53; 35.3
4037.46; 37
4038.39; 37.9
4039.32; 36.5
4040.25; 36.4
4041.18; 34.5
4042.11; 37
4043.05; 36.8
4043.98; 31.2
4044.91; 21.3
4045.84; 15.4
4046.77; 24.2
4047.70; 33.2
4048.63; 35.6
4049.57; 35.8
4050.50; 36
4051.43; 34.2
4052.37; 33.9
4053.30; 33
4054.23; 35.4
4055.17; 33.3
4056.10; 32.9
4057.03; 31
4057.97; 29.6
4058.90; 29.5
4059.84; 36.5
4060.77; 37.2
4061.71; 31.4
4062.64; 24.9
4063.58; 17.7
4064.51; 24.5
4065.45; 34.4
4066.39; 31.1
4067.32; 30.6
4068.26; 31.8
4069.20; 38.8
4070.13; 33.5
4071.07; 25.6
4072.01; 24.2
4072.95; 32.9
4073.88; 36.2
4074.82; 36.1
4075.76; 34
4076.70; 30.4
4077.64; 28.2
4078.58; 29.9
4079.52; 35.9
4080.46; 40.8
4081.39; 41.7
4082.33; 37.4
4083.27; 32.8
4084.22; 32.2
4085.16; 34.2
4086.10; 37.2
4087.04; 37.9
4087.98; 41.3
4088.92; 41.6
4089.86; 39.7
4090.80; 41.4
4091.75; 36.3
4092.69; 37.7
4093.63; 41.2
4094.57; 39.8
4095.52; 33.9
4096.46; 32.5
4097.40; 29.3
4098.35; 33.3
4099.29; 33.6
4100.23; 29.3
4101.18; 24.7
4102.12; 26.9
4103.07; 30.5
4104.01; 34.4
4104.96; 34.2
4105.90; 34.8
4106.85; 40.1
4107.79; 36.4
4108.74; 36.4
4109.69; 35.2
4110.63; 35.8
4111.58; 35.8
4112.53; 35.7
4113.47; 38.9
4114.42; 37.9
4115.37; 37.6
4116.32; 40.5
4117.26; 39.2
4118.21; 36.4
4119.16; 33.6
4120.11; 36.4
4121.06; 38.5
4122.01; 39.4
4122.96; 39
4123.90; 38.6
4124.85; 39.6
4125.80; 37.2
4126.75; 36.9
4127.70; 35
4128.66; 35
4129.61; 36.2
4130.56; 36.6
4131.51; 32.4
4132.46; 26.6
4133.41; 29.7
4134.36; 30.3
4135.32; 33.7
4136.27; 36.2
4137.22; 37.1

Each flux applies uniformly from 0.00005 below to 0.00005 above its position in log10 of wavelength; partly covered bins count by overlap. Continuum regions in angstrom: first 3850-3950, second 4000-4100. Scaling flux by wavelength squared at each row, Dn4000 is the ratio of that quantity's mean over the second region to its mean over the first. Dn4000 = 1.96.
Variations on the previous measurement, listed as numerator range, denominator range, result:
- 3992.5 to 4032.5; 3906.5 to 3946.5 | 2.13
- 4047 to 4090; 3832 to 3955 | 2.01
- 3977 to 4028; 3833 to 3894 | 1.88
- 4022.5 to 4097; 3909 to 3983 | 2.02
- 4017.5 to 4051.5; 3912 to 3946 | 2.34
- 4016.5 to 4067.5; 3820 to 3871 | 2.19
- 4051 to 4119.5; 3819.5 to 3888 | 2.29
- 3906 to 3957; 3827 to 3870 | 1.09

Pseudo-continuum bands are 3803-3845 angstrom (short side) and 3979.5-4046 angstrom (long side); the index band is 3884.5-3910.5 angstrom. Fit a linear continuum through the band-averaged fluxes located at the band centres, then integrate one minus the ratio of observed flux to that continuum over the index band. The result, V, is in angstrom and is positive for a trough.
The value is 2.1 angstrom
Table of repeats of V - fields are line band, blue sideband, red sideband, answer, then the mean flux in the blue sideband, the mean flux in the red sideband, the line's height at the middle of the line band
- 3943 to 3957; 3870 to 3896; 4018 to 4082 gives 2.50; 19.4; 32.5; 24.7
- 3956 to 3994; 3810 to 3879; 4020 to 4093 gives 7.61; 16.9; 33.1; 26.9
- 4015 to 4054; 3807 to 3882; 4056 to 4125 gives -2.94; 17.4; 34.5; 30.6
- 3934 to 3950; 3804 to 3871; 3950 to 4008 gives 6.12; 17.7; 24.2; 22.5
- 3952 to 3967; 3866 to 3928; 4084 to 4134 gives 4.07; 20.6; 35.8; 25.1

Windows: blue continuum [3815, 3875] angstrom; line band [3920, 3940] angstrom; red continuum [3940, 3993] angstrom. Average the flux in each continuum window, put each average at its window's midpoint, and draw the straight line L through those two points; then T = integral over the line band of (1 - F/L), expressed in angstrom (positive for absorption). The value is 8.4 angstrom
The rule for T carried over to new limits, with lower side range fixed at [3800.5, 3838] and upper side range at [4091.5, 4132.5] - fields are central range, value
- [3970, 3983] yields 2.7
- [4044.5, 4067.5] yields 1.2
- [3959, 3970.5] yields 6.4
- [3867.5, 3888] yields 2.5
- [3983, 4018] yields -4.3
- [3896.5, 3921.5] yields 0.8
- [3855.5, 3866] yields 1.6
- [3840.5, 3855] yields -0.8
